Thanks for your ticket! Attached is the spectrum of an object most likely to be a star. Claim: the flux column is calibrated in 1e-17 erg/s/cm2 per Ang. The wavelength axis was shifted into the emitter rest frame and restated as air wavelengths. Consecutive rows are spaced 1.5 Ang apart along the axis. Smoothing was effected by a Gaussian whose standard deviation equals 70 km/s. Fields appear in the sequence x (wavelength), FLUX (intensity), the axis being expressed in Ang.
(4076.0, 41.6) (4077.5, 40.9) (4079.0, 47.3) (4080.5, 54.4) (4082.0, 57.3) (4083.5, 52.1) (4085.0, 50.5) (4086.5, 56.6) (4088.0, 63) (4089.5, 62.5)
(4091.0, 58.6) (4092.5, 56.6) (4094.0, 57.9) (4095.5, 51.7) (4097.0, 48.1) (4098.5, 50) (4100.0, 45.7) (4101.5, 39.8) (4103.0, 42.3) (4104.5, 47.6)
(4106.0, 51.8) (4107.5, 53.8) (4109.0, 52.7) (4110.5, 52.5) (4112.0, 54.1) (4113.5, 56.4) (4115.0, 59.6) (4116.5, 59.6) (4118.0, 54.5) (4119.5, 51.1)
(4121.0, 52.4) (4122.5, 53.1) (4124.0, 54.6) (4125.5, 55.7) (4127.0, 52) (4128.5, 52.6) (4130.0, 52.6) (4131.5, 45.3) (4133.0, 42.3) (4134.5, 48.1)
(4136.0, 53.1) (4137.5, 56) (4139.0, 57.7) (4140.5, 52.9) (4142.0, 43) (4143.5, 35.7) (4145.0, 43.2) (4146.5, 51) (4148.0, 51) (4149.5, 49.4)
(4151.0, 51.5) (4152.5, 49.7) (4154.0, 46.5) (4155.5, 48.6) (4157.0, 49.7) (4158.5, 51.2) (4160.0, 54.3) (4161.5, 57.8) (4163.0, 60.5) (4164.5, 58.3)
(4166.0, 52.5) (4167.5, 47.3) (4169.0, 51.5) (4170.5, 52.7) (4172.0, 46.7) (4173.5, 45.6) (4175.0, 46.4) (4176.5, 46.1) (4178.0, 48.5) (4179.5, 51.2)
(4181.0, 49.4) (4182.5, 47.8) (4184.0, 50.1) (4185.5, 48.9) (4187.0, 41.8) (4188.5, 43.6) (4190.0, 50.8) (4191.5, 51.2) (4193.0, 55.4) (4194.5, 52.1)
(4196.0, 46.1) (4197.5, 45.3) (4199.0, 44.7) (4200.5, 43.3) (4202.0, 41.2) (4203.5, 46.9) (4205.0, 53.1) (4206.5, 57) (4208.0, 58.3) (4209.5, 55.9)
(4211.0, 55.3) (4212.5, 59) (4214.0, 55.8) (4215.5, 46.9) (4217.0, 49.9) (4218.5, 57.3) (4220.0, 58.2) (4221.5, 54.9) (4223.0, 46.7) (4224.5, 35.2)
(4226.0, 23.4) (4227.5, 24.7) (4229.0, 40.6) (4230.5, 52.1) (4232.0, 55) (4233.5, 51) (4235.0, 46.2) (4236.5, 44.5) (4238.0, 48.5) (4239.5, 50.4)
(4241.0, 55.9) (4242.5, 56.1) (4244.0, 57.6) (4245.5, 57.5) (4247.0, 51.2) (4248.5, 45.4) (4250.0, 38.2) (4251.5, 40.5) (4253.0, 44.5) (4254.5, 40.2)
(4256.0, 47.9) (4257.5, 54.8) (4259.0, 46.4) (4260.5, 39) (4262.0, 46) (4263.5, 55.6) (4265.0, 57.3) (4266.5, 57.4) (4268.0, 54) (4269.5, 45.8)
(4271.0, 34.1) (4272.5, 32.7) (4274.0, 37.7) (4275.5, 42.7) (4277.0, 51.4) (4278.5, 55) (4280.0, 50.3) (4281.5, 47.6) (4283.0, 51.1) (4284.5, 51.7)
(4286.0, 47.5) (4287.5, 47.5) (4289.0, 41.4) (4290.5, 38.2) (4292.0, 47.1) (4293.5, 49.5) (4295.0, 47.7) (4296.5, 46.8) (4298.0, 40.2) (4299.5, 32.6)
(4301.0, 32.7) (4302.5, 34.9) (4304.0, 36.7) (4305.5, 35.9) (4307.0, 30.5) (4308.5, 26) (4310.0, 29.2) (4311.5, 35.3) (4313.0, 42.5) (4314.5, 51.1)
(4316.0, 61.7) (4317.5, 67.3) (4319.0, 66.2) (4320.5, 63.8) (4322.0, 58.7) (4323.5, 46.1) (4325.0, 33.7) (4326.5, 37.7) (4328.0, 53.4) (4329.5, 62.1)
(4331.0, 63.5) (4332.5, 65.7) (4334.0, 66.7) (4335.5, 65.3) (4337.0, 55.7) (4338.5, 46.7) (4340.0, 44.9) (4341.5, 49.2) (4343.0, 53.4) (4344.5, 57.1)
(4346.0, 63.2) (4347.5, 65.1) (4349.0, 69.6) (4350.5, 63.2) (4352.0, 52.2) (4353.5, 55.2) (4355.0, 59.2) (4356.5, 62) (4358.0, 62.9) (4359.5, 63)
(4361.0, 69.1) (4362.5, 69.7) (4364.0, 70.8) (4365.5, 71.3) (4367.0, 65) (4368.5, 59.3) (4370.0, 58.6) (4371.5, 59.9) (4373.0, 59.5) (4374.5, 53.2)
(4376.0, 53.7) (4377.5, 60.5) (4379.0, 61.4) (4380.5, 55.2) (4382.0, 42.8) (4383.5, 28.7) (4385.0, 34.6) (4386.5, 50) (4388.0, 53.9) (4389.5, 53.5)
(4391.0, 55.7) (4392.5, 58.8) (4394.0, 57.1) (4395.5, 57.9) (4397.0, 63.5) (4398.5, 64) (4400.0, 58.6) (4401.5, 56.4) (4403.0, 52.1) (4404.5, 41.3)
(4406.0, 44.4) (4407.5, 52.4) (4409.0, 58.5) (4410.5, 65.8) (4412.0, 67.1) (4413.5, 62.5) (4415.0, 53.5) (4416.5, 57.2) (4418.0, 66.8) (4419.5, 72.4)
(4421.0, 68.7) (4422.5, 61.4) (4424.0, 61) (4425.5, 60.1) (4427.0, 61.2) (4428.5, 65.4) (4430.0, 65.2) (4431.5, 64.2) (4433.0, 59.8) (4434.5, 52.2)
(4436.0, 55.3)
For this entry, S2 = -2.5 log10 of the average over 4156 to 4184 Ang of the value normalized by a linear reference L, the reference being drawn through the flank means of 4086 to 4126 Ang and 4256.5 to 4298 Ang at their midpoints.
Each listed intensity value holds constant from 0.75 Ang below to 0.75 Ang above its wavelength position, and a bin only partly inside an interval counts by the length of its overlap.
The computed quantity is 0.00 mag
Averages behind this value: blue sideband 53.4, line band 50.9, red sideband 47.1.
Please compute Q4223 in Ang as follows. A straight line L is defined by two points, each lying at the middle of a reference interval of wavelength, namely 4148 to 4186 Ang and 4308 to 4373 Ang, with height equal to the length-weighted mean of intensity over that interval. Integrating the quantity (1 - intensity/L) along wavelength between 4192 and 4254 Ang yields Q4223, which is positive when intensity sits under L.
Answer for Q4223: 4.4 Ang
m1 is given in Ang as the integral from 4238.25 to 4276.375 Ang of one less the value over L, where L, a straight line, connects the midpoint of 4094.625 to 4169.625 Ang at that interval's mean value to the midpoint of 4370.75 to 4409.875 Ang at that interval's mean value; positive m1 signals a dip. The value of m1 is 3.4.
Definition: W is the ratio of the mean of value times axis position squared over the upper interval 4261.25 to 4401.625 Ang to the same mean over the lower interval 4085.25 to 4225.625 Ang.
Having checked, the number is 1.11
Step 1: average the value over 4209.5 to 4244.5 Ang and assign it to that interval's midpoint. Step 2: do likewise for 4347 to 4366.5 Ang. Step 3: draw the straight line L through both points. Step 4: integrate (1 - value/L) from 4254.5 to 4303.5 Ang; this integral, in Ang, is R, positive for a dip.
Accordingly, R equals 8.3 Ang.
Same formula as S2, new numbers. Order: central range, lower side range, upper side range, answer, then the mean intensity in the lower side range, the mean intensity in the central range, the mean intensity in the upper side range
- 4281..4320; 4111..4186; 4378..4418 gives 0.21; 51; 43.9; 54.4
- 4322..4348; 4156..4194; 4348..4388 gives 0.04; 50.4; 54.7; 58.1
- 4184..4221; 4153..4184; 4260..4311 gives -0.05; 50.6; 50.8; 43.3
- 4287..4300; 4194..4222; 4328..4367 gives 0.30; 51.6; 43.6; 61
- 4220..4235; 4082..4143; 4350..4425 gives 0.25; 52.5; 43.6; 58.1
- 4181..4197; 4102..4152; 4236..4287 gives 0.02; 51.1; 48.8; 48.1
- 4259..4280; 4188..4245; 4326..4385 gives 0.12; 49.3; 46.9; 58.1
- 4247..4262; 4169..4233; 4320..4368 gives 0.18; 48.5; 44.5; 58.9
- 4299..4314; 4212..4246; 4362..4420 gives 0.48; 48.9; 33.9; 57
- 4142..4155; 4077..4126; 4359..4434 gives 0.15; 52.9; 47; 58.5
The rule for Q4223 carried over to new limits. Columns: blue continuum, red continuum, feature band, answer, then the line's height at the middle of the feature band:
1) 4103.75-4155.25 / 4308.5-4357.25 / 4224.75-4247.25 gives 2.5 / 53.1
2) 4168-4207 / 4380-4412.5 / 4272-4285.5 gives 0.9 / 50.4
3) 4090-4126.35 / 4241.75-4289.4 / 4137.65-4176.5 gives 0.7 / 51.1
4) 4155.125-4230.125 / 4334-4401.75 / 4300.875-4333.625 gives 4.6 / 55.2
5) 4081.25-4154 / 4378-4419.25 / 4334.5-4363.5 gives -2.8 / 54.3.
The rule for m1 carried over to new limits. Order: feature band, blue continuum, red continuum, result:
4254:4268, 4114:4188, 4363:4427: 1.0 Ang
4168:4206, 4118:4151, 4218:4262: 0.4 Ang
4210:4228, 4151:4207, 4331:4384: 1.4 Ang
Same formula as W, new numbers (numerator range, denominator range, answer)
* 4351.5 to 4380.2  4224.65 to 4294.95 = 1.38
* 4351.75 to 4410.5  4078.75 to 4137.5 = 1.22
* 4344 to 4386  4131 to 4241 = 1.30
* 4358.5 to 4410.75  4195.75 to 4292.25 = 1.26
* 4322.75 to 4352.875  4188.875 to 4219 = 1.16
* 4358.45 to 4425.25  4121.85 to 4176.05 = 1.29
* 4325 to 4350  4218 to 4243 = 1.27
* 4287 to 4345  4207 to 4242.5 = 1.02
